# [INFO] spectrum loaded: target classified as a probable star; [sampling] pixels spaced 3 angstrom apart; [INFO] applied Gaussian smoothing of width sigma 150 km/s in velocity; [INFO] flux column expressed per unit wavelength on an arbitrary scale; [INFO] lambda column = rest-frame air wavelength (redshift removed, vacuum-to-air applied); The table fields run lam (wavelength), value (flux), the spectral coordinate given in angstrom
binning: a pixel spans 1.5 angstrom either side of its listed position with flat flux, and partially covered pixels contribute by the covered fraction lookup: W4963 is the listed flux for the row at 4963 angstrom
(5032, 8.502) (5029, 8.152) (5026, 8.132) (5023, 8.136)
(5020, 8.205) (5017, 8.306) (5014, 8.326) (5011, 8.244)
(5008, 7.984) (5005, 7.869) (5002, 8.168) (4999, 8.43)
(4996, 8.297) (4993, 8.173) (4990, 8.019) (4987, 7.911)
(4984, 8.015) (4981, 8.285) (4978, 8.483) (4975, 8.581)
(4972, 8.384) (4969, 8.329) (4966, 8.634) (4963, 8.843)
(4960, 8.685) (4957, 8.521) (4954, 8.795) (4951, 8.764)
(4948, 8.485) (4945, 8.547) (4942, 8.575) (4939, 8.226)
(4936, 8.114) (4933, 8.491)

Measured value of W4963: 8.843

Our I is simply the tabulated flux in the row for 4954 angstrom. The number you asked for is 8.795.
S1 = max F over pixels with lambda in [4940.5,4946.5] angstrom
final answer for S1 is 8.575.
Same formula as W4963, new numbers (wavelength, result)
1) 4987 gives 7.911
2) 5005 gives 7.869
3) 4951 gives 8.764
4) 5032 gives 8.502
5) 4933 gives 8.491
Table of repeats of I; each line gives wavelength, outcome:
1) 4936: 8.114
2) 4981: 8.285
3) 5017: 8.306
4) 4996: 8.297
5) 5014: 8.326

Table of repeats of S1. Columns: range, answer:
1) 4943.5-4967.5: 8.843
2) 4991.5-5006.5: 8.43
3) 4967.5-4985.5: 8.581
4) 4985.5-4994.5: 8.173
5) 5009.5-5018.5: 8.326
